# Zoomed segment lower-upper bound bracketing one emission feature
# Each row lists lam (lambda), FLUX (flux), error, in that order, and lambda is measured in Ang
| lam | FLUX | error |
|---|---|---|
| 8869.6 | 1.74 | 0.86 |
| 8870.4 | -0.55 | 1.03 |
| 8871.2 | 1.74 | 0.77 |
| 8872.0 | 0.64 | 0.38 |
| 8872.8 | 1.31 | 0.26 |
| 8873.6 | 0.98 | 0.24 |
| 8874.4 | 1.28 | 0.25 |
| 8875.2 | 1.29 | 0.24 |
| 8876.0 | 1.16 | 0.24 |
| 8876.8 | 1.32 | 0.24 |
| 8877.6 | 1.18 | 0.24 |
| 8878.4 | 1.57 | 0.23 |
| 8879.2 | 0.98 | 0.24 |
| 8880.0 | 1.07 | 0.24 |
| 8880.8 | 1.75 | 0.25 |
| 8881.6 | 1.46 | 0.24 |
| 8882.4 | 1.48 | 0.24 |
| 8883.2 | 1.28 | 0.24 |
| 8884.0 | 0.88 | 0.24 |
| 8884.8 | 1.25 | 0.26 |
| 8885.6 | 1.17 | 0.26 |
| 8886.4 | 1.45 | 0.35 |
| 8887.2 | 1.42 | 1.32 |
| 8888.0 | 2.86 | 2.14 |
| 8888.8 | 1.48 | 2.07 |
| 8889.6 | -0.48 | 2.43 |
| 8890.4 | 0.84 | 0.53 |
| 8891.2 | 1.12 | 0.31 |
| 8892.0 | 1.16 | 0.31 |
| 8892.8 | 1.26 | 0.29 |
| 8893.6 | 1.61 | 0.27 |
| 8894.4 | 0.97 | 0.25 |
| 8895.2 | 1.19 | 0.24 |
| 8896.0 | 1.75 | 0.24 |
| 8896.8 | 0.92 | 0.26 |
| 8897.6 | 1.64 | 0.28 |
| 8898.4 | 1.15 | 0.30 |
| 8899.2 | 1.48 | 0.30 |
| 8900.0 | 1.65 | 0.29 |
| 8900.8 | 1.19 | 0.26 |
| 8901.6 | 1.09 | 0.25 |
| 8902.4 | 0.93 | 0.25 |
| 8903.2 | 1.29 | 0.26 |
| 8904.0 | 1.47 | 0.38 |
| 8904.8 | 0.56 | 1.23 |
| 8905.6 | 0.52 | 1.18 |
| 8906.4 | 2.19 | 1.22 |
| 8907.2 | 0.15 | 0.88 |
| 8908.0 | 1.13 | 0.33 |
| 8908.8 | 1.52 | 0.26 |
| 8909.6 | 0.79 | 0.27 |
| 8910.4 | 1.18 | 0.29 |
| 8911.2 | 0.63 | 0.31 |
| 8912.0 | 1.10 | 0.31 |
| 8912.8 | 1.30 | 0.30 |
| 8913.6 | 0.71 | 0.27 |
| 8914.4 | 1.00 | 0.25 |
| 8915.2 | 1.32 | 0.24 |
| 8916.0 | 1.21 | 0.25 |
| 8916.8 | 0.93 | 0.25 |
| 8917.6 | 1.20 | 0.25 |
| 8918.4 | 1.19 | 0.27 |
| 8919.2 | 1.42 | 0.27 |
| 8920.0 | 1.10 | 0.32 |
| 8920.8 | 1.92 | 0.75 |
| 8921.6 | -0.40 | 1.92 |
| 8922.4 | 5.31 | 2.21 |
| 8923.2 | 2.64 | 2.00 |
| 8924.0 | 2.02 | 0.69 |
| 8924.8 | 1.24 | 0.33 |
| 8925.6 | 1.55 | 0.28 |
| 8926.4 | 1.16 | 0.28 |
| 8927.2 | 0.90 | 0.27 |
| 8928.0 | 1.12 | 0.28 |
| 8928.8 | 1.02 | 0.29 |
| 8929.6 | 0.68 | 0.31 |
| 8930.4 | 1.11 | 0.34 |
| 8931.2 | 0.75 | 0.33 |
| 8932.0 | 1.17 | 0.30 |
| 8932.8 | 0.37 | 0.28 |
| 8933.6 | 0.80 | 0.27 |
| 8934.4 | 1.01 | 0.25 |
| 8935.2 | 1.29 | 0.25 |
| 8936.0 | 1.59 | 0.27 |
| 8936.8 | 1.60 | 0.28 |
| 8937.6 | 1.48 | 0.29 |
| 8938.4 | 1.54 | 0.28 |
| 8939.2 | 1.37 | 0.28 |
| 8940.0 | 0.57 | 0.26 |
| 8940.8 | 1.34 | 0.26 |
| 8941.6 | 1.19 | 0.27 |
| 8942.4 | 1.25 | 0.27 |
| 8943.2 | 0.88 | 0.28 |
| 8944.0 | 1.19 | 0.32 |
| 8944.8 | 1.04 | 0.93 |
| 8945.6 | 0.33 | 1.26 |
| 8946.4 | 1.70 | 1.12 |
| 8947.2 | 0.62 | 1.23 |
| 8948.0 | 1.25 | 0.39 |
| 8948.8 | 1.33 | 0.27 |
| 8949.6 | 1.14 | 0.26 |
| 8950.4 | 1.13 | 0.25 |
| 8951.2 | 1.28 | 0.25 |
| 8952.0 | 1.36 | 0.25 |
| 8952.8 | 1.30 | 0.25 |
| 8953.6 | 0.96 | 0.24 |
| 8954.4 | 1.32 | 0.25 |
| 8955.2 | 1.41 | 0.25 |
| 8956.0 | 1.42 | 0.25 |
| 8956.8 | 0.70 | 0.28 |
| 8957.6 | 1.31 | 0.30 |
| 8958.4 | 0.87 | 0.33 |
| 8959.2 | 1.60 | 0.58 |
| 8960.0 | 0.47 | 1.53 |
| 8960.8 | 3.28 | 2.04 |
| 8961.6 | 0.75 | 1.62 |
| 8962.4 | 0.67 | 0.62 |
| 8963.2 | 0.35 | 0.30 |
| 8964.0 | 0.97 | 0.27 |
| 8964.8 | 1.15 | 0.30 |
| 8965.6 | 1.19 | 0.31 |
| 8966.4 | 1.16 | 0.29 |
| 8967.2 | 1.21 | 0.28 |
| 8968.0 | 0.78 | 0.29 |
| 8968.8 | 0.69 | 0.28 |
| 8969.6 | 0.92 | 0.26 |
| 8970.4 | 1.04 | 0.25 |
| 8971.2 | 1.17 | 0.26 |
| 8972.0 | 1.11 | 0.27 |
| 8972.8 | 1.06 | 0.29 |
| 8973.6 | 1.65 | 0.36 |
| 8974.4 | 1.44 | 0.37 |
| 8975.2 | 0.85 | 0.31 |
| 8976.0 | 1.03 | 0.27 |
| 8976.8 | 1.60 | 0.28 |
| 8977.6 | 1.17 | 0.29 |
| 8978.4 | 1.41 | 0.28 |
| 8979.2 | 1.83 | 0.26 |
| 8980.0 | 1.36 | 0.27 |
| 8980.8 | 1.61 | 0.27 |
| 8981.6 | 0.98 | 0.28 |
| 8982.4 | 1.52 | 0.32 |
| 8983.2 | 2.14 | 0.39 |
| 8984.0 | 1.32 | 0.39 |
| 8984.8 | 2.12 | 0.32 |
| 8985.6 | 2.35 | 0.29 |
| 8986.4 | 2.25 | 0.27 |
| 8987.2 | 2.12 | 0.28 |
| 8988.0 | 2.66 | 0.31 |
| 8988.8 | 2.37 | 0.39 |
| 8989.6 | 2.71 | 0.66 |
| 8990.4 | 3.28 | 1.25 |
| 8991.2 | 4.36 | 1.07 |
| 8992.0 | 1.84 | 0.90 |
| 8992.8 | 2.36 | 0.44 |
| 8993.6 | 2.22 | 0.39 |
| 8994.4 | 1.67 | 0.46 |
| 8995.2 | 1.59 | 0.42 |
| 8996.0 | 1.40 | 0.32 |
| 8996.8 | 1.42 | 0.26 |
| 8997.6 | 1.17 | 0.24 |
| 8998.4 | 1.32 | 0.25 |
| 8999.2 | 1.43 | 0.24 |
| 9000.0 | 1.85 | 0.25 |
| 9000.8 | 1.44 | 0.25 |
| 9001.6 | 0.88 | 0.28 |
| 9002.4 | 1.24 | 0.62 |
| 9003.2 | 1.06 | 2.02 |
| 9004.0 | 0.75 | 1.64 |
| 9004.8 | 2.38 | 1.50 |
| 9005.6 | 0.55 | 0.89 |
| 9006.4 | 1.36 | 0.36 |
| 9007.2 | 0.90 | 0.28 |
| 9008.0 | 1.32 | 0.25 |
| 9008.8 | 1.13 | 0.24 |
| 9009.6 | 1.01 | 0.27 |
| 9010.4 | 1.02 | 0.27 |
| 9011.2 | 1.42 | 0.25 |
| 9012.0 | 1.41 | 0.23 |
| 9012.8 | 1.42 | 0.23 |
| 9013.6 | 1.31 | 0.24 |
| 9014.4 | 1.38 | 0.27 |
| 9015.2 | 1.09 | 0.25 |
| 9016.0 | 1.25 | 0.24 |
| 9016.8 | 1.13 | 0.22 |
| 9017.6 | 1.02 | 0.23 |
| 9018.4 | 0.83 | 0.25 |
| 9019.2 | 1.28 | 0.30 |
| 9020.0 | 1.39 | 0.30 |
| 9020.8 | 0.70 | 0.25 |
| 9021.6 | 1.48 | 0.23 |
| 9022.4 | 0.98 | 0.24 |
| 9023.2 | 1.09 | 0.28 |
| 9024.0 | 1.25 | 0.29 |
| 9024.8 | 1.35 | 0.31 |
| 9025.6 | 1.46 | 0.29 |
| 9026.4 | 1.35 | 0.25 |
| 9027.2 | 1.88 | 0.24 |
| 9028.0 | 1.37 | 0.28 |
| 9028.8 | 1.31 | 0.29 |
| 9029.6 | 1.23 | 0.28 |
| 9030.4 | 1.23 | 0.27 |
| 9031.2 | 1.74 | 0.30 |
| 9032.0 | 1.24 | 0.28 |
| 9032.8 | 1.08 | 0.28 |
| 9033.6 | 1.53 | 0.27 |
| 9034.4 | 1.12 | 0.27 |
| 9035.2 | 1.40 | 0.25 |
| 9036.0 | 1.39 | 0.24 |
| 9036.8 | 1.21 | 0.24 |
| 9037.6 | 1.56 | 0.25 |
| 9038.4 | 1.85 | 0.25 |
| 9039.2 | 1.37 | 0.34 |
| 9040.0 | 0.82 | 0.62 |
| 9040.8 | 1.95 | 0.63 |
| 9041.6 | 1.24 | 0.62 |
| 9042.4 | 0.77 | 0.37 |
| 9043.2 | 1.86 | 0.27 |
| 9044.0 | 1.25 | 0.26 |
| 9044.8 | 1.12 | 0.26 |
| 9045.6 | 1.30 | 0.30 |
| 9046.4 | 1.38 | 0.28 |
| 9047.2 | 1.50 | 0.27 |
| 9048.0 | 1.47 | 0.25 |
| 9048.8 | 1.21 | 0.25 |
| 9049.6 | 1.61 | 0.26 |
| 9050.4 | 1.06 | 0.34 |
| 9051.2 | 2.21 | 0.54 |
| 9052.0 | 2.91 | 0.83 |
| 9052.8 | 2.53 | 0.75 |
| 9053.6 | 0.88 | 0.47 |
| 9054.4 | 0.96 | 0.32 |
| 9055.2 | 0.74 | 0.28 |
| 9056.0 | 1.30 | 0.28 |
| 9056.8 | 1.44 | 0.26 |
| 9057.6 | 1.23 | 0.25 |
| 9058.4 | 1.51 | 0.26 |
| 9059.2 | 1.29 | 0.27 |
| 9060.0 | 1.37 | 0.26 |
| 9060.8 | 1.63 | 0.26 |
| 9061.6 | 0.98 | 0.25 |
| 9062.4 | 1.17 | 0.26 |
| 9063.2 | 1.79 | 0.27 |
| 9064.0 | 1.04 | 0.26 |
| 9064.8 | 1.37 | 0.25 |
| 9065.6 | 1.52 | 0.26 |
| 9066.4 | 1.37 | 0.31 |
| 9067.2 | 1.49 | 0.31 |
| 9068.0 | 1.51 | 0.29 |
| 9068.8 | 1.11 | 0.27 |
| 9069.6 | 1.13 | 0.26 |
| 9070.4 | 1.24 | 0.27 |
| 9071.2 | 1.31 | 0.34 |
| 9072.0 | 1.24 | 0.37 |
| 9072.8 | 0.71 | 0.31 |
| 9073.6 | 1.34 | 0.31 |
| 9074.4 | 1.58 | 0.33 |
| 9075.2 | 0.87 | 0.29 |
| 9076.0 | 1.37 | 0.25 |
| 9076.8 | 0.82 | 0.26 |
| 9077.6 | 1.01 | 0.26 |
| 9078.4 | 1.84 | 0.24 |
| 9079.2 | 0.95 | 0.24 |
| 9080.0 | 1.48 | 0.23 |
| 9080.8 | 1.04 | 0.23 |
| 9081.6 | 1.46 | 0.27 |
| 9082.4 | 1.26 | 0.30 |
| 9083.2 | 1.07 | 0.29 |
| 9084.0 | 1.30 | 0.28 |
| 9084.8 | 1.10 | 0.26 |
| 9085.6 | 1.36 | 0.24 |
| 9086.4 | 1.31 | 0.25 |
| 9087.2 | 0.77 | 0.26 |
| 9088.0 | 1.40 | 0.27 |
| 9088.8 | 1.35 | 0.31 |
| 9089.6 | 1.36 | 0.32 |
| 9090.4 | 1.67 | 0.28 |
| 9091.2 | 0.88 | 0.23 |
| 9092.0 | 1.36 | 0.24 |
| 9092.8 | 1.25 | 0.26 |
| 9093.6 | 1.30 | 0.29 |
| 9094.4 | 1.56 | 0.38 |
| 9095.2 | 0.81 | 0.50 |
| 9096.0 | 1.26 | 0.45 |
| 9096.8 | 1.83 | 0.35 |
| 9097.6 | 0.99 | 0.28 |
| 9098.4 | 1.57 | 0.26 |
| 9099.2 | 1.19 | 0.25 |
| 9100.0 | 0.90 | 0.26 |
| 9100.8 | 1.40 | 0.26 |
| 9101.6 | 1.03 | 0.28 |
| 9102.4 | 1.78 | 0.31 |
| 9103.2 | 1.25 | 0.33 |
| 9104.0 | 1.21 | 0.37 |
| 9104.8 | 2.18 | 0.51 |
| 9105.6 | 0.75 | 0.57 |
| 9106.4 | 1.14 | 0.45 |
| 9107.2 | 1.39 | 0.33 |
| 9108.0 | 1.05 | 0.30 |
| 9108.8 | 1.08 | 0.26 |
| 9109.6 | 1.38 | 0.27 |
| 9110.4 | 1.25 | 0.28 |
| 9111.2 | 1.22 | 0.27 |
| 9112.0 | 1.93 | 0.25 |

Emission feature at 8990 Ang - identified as Hgamma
